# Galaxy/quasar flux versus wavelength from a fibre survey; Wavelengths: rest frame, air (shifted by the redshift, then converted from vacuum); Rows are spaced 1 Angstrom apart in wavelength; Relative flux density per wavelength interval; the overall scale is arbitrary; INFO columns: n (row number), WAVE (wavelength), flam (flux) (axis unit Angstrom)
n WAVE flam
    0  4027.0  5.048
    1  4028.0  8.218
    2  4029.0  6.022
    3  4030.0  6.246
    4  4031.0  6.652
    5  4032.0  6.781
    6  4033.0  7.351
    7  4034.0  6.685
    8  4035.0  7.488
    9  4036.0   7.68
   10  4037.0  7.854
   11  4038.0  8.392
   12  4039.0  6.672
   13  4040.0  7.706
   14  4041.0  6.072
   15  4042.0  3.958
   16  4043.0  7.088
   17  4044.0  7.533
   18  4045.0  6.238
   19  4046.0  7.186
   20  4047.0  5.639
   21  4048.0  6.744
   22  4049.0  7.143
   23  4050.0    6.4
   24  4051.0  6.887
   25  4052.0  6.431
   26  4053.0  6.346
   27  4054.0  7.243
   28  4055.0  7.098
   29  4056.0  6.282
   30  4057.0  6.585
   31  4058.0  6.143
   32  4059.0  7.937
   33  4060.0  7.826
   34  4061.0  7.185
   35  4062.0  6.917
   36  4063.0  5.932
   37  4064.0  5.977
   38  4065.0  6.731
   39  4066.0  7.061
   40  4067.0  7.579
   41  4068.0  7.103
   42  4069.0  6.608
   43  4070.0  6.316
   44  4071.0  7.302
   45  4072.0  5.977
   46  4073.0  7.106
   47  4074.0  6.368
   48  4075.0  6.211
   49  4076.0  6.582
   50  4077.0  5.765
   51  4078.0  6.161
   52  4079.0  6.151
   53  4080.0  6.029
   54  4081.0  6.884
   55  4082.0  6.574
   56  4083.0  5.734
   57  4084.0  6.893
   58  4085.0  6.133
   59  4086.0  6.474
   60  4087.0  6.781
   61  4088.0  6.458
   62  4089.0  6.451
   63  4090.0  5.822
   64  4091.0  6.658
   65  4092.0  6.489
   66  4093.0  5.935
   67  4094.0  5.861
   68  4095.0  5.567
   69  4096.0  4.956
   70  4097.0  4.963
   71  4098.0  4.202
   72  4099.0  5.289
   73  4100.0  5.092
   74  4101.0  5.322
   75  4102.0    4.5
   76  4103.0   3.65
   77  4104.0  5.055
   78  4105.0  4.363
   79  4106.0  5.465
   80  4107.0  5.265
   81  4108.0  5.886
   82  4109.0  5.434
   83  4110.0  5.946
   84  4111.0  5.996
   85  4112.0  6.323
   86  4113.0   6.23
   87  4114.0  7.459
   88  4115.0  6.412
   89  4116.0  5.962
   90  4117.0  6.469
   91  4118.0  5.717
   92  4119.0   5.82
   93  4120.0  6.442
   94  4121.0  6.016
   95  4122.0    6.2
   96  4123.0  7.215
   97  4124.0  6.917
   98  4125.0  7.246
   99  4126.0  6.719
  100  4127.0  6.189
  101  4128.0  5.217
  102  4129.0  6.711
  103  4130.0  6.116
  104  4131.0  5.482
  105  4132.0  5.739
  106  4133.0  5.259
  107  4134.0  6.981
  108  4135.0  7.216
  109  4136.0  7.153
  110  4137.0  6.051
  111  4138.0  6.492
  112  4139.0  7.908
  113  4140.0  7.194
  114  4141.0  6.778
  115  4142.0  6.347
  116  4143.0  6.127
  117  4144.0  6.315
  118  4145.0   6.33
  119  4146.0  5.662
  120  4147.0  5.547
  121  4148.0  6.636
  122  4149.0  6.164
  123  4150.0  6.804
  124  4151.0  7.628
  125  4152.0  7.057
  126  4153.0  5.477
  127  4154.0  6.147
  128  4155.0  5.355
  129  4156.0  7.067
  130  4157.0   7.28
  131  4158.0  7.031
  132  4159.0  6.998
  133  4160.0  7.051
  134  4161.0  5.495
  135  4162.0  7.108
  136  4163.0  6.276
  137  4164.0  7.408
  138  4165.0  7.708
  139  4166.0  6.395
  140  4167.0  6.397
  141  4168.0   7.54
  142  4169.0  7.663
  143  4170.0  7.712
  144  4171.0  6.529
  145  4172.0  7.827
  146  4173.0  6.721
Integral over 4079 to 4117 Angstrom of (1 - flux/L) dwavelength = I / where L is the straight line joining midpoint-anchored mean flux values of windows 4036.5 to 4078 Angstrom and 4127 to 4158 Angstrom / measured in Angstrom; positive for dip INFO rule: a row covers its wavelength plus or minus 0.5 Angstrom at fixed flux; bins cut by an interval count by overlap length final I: 4.4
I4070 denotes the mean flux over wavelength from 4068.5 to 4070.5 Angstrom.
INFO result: 6.46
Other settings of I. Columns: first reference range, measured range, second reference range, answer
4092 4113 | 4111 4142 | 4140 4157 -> -3.0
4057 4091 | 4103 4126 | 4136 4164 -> 1.8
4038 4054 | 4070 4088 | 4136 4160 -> 0.5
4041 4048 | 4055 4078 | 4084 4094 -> -1.4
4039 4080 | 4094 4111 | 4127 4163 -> 3.7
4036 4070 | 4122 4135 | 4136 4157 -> 0.4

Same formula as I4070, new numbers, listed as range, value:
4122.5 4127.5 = 6.86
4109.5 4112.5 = 6.09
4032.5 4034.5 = 7.02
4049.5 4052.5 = 6.57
